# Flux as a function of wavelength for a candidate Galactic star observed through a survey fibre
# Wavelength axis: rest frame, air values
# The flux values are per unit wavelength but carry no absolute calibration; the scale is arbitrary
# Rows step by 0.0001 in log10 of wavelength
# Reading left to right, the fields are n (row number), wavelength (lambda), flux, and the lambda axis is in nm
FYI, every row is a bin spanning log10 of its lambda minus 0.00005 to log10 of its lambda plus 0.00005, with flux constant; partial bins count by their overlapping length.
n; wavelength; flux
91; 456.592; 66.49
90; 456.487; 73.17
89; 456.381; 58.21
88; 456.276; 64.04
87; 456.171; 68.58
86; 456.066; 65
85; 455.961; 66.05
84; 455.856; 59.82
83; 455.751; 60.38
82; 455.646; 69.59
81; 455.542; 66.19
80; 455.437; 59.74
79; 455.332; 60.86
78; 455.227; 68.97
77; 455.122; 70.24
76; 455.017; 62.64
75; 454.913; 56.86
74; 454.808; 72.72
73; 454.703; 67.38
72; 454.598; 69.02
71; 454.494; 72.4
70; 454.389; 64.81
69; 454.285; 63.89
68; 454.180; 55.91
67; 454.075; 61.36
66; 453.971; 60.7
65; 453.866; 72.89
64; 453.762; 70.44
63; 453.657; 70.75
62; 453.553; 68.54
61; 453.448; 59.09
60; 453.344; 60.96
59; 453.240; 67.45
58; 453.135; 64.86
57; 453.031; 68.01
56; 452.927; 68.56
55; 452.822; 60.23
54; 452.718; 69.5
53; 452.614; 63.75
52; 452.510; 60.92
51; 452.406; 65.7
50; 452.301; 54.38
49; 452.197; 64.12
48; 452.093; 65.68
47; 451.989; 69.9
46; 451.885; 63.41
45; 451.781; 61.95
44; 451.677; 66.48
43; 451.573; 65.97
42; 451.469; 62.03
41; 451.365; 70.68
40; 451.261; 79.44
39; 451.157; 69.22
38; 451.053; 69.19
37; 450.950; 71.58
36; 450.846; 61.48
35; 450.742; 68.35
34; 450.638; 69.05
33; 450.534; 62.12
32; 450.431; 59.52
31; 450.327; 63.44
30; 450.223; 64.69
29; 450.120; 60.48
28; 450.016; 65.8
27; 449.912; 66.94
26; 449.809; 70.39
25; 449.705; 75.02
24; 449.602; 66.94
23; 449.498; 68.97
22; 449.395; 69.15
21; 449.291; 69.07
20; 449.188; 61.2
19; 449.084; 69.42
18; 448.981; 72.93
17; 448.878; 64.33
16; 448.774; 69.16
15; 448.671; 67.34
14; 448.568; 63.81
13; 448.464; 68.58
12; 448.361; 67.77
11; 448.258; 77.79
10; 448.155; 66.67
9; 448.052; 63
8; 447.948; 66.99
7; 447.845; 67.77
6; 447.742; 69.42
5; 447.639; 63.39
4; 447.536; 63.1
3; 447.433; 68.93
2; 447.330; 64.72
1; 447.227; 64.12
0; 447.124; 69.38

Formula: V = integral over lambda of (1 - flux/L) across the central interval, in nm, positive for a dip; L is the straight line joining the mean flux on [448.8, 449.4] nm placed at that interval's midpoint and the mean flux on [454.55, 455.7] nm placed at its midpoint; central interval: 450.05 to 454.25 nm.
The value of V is 0.09 nm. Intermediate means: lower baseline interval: 67.6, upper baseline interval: 65.8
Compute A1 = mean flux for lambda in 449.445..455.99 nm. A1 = 65.7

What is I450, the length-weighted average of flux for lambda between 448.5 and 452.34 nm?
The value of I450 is 66.6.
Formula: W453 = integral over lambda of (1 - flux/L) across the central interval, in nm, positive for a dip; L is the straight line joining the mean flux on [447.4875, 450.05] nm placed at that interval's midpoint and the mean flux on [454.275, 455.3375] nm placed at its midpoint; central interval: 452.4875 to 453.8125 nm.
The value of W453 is 0.03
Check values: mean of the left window 67.8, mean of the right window 66.7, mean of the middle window 65.7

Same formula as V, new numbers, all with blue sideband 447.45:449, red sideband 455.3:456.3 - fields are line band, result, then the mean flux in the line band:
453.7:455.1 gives -0.019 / 65.6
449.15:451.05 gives 0.004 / 66.5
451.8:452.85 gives 0.029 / 63.8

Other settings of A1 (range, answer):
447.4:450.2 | 67.5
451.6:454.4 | 64.6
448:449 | 68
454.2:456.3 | 65.3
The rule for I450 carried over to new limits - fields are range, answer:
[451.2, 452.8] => 65.5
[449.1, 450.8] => 66.3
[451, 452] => 67.8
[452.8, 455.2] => 65.7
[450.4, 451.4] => 68.2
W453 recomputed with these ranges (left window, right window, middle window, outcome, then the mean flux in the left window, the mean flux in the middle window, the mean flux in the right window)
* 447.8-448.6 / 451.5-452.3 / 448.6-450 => -0.03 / 67.8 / 68.4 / 64.6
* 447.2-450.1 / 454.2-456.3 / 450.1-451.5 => 0.00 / 67.5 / 66.7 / 65.3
